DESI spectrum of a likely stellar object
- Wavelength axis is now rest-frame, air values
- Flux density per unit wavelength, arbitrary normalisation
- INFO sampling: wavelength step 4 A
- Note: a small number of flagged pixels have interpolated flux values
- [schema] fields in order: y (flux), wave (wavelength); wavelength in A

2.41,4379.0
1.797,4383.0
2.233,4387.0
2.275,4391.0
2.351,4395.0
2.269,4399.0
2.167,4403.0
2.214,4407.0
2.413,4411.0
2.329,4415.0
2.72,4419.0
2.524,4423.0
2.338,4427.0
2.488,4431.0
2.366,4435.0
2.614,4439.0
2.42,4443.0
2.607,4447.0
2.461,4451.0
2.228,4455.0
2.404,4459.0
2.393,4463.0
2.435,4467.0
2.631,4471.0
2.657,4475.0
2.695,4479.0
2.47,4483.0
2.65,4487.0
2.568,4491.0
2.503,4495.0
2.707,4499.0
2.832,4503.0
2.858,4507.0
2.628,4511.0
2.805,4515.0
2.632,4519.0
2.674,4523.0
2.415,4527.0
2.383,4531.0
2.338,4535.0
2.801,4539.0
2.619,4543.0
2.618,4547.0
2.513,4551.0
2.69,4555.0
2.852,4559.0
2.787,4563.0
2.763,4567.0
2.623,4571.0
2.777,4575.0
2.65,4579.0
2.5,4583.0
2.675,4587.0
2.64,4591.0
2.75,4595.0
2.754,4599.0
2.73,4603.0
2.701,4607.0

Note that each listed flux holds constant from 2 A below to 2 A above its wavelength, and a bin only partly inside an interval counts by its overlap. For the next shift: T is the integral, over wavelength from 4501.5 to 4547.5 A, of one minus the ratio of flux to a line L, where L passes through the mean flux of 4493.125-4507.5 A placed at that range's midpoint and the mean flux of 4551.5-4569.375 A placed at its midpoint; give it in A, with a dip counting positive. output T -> 1.60 A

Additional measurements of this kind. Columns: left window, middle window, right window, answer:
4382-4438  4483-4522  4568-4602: -2.5 A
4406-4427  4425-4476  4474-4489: 1.4 A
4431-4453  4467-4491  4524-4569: -0.6 A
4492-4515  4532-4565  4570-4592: 0.3 A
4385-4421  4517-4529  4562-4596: 0.0 A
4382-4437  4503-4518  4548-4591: -1.3 A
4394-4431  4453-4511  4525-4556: -2.5 A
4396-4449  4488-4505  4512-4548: -0.8 A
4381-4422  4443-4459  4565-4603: -0.2 A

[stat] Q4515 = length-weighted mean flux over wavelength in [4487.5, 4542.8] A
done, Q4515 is 2.63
